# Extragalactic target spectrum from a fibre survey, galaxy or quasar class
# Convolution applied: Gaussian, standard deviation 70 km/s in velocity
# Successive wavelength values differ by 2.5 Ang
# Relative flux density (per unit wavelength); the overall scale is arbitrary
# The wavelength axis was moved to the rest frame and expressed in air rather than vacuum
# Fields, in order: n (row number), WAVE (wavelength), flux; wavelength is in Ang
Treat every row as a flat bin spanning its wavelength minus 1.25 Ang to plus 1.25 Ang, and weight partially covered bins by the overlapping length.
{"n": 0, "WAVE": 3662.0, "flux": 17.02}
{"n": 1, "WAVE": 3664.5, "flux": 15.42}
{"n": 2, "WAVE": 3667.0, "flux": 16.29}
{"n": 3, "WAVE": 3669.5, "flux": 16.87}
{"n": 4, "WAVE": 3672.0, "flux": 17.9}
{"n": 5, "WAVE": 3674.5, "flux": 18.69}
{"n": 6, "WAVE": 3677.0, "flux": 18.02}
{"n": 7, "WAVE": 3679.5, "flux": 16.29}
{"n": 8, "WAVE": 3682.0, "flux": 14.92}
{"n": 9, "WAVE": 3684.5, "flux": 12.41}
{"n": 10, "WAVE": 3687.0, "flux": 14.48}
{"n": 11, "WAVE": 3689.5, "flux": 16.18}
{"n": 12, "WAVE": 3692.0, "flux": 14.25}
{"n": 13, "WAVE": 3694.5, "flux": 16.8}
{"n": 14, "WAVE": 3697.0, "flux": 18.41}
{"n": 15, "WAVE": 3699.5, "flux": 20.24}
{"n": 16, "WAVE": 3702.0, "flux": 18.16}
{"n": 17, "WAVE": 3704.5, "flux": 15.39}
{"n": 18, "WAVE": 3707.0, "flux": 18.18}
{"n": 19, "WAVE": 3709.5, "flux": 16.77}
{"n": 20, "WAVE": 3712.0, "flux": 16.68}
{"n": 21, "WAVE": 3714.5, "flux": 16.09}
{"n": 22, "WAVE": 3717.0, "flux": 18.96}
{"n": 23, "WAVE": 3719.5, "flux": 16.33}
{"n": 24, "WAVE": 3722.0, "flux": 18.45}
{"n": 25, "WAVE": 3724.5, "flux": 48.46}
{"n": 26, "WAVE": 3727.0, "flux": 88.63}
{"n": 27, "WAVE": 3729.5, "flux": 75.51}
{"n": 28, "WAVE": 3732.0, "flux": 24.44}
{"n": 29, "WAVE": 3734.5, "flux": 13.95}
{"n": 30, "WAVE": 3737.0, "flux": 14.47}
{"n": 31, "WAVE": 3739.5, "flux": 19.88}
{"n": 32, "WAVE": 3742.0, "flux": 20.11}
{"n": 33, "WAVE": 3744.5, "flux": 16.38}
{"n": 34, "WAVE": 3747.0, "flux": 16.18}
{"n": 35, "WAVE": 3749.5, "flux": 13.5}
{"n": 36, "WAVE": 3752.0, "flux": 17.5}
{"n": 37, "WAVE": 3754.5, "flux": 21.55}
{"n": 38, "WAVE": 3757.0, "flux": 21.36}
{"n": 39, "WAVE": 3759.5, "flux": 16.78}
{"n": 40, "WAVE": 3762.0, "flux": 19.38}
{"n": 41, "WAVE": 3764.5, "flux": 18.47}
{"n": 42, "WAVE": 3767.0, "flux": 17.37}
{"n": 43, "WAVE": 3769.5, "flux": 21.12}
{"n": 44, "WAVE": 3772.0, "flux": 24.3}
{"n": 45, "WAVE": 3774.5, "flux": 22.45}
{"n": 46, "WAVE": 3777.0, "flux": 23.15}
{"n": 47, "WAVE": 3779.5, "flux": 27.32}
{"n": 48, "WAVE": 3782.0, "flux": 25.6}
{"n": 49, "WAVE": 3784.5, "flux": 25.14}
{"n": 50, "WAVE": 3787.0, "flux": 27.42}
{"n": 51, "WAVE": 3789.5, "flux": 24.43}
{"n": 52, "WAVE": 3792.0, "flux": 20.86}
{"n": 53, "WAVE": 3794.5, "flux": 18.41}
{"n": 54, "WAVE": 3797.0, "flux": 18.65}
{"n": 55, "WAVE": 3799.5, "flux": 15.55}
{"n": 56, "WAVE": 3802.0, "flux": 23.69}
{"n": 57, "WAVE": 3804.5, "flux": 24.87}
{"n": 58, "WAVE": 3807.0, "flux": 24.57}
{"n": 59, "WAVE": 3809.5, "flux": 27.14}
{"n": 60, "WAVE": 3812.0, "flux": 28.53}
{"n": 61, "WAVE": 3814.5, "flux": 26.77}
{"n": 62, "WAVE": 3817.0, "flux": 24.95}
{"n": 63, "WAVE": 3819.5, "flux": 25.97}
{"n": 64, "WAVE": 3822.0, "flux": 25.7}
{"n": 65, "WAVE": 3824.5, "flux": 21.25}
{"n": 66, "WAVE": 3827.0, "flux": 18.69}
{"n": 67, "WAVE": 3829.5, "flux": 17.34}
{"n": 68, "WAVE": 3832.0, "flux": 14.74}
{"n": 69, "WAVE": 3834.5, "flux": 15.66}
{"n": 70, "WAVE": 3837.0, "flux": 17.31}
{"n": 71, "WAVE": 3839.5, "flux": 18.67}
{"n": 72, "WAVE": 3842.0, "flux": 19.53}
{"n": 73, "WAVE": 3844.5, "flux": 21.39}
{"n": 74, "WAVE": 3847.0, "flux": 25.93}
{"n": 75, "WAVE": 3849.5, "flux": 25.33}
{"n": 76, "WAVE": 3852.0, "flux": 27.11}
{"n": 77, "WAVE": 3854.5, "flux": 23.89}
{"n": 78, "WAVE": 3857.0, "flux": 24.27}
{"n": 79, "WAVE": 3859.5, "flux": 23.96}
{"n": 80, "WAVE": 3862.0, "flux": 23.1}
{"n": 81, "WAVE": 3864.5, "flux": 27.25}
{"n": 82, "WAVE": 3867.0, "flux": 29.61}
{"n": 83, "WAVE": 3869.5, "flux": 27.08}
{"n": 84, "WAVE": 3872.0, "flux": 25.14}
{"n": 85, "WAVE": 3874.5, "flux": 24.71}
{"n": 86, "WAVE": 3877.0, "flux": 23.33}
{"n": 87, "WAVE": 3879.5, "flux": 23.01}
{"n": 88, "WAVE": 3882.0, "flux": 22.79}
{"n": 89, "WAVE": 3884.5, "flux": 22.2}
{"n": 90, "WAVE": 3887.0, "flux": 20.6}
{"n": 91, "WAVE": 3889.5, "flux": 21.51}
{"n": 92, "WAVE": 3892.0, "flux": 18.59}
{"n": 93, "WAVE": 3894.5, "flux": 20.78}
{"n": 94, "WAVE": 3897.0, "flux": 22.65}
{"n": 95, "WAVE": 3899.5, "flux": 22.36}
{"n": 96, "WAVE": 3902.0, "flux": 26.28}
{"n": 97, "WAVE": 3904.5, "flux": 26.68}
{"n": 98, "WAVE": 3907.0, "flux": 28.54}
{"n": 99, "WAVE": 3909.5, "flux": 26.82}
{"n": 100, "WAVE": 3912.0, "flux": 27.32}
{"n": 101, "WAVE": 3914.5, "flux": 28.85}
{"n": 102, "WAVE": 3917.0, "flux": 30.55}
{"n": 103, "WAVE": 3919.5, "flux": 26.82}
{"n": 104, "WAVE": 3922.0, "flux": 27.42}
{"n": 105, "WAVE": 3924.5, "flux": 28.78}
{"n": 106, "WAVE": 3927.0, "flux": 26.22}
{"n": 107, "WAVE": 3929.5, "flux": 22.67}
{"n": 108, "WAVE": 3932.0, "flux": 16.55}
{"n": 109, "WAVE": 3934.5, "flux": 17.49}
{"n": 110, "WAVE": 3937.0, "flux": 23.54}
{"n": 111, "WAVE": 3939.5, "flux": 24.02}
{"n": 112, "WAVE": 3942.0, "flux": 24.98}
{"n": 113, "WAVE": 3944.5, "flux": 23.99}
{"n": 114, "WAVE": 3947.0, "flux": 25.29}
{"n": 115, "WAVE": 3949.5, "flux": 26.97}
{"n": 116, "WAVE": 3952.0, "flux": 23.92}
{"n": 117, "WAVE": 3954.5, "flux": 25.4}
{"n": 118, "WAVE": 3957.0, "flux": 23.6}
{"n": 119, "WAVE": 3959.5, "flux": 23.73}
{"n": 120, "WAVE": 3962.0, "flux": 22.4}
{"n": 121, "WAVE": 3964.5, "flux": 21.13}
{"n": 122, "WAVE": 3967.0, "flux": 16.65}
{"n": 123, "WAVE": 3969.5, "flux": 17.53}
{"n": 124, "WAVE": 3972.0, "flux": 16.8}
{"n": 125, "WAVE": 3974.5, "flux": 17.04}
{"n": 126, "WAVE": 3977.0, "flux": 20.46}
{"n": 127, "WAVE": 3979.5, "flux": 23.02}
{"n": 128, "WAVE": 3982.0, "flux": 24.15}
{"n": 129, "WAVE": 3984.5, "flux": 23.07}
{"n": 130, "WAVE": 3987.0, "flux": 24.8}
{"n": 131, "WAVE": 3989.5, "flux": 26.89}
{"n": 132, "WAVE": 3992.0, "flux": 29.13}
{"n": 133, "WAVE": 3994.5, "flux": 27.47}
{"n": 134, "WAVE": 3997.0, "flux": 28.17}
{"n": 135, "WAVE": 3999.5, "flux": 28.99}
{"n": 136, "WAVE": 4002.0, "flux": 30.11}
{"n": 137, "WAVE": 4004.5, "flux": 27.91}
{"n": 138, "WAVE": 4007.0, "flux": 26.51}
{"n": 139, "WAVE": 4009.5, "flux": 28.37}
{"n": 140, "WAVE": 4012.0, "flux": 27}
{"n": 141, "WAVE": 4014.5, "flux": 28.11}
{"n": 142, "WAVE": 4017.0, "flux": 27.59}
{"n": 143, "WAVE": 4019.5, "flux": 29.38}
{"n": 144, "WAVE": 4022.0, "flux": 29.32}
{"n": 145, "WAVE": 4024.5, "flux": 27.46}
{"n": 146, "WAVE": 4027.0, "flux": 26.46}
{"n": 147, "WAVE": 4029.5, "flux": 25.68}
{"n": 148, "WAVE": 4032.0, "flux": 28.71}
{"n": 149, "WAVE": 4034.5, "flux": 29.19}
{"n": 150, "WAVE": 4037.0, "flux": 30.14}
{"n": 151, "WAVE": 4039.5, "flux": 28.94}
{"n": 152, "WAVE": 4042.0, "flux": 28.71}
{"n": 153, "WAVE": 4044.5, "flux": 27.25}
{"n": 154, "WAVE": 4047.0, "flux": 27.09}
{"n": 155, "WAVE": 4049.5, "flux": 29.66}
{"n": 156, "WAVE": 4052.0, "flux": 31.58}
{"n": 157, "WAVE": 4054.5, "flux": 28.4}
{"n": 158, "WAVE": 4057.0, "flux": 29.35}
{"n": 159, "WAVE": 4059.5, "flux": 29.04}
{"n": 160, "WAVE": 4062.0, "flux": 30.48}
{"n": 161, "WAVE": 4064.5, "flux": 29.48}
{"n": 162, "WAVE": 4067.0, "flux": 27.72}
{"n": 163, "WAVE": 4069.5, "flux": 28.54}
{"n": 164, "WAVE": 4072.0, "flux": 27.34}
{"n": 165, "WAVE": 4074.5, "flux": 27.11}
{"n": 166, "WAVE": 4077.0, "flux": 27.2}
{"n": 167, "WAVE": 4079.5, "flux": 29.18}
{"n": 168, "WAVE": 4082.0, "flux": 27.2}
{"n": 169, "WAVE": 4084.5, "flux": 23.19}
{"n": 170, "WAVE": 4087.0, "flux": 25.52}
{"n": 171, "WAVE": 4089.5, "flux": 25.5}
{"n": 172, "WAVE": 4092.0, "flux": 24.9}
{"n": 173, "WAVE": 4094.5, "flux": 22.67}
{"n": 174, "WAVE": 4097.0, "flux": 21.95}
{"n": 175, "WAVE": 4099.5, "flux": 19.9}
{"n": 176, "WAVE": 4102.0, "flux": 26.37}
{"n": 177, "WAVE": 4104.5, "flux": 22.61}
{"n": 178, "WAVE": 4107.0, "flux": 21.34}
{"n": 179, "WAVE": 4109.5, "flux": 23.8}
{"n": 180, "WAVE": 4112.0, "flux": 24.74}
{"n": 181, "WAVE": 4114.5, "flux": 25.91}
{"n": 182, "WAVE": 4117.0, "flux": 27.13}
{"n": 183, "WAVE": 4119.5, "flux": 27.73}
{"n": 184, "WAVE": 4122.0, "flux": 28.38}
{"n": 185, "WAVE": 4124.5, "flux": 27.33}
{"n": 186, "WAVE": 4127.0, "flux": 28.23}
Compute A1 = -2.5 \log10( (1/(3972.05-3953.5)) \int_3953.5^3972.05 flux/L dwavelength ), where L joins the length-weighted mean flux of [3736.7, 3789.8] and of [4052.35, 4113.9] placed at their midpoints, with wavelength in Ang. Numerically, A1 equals 0.14 mag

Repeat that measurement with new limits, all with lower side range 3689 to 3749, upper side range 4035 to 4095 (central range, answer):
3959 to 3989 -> 0.27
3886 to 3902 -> 0.21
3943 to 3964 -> 0.10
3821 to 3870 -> 0.14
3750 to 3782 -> 0.18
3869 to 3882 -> 0.06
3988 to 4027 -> -0.03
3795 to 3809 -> 0.16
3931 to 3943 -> 0.23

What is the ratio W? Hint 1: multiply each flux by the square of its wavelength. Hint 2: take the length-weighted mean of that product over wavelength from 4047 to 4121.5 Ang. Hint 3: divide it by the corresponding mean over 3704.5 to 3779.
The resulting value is 1.32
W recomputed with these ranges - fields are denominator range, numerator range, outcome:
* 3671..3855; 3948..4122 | 1.35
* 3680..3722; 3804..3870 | 1.51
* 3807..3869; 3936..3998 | 1.08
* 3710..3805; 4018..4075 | 1.38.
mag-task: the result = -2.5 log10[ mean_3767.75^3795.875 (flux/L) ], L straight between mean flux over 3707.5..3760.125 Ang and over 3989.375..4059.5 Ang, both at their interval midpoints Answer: 0.10 mag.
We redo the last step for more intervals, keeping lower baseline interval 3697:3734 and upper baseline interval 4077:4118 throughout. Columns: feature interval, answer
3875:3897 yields 0.23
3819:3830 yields 0.25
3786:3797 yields 0.25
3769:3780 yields 0.19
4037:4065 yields -0.16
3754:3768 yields 0.43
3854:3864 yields 0.13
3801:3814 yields 0.08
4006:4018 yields -0.08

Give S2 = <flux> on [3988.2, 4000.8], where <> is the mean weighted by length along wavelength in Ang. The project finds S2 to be 28.1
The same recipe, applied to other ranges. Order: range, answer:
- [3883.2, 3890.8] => 21.4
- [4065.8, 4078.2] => 27.6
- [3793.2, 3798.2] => 18.6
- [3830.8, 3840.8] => 16.6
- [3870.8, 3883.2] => 23.8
